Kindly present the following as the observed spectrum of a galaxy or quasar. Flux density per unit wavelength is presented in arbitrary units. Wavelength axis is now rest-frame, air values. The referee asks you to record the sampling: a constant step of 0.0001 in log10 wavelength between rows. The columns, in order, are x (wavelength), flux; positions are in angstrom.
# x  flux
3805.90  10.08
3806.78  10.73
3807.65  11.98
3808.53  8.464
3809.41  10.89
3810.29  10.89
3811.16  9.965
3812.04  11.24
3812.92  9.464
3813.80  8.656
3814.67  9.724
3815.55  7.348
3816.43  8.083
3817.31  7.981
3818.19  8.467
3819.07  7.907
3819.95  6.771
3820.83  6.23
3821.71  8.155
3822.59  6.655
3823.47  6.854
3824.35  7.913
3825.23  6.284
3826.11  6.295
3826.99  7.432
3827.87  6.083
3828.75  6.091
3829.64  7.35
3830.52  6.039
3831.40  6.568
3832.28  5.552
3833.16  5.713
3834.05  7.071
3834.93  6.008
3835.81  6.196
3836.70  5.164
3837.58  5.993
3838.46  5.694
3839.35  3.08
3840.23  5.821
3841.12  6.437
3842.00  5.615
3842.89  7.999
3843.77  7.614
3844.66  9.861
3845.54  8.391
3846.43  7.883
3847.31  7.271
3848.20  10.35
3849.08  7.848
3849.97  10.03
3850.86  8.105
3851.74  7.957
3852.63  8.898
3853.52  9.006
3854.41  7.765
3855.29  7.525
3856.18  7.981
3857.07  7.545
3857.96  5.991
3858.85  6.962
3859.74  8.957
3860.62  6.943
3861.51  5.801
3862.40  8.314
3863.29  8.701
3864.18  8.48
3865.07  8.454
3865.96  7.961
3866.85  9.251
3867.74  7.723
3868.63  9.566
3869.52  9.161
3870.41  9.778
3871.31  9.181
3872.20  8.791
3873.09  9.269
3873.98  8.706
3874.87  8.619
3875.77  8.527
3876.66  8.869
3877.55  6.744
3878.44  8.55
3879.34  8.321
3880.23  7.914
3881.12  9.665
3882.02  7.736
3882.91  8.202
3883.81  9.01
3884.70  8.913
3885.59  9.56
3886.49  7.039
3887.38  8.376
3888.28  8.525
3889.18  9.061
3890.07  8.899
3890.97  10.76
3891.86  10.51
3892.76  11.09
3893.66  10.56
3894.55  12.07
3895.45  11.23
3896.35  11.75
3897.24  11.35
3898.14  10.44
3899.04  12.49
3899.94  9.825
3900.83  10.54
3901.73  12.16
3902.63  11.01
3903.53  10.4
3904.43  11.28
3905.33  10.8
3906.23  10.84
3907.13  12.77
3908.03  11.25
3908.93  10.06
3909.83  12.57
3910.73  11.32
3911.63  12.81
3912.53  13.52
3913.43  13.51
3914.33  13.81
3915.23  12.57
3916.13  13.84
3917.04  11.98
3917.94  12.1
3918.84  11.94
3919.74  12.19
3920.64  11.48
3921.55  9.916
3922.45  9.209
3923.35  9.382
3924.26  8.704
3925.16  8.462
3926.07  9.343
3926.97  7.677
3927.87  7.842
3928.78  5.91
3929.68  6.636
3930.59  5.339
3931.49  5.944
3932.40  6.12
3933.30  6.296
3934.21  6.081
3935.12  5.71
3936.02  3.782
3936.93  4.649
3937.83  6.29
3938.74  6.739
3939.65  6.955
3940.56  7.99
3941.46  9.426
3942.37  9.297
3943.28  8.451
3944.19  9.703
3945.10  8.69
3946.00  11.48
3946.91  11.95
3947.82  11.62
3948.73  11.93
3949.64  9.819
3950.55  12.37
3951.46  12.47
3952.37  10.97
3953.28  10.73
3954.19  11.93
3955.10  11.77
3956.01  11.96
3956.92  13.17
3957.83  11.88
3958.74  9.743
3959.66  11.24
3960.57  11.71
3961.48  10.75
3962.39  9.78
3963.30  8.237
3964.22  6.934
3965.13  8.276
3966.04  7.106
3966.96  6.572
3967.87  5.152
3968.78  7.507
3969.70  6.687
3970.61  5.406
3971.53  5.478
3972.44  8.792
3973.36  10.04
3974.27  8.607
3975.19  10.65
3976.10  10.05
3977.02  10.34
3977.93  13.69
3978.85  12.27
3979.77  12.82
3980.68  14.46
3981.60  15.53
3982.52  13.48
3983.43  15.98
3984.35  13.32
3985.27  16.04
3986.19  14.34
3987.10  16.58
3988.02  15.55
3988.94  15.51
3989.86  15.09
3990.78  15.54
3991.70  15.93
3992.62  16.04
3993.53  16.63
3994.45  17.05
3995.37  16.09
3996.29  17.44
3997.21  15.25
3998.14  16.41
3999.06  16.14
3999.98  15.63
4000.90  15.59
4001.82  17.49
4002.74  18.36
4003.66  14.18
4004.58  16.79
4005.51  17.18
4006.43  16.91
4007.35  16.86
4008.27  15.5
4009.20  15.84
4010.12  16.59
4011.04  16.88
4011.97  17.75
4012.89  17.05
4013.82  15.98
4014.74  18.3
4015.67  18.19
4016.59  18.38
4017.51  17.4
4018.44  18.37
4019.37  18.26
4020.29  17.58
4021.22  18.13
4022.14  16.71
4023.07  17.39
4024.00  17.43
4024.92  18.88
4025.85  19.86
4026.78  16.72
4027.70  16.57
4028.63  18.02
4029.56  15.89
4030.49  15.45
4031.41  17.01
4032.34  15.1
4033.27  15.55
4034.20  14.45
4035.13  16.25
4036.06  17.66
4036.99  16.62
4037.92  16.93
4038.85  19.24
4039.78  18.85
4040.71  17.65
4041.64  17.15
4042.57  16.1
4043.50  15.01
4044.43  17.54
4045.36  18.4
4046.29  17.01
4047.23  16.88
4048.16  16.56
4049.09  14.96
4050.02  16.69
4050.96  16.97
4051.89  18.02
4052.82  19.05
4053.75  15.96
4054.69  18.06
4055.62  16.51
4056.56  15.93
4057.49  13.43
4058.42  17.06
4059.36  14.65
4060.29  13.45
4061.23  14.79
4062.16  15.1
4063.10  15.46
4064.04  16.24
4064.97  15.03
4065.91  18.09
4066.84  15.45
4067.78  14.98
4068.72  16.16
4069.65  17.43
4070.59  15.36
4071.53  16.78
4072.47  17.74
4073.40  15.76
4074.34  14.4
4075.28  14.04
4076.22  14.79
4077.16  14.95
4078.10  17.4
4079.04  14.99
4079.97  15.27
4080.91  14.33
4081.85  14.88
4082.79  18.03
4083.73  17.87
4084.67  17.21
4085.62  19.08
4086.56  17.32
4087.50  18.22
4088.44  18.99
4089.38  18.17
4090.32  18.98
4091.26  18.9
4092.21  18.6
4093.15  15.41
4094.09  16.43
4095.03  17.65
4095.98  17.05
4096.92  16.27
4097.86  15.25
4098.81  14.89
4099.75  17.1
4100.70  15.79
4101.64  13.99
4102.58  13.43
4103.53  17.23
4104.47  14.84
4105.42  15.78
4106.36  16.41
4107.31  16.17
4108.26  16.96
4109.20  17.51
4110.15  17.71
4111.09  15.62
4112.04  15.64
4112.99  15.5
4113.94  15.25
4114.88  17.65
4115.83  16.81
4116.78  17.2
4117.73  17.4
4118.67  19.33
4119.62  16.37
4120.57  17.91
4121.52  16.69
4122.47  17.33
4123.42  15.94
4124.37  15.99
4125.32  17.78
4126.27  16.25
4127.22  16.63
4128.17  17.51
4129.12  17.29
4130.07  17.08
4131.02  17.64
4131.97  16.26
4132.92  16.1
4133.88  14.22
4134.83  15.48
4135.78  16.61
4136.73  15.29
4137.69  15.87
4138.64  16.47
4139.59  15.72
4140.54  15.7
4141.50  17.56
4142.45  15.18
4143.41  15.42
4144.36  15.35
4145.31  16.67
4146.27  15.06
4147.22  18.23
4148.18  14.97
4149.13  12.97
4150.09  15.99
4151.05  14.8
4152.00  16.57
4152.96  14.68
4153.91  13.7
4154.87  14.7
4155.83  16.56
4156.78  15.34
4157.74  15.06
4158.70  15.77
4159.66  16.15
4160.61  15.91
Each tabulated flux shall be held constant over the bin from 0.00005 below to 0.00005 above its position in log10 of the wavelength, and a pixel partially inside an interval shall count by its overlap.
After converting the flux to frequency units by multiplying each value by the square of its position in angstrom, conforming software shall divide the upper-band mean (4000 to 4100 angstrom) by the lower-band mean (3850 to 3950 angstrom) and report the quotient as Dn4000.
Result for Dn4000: 1.94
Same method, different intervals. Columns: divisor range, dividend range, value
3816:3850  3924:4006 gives 1.71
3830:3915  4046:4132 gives 2.06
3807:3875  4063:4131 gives 2.40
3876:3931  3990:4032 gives 1.75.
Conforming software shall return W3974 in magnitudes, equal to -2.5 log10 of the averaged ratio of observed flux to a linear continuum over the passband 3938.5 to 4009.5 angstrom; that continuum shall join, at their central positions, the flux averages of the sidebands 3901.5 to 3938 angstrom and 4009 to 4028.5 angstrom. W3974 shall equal 0.153 mag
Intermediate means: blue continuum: 9.7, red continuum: 17.6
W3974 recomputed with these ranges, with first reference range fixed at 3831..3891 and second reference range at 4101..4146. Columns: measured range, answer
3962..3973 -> 0.50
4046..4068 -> -0.14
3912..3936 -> 0.06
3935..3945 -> 0.39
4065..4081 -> -0.08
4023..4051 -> -0.24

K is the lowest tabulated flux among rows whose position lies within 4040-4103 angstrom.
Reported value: 13.43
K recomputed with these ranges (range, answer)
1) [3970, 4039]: 5.406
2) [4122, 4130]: 15.94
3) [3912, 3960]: 3.782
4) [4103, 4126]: 14.84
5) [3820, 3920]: 3.08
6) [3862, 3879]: 6.744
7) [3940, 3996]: 5.152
